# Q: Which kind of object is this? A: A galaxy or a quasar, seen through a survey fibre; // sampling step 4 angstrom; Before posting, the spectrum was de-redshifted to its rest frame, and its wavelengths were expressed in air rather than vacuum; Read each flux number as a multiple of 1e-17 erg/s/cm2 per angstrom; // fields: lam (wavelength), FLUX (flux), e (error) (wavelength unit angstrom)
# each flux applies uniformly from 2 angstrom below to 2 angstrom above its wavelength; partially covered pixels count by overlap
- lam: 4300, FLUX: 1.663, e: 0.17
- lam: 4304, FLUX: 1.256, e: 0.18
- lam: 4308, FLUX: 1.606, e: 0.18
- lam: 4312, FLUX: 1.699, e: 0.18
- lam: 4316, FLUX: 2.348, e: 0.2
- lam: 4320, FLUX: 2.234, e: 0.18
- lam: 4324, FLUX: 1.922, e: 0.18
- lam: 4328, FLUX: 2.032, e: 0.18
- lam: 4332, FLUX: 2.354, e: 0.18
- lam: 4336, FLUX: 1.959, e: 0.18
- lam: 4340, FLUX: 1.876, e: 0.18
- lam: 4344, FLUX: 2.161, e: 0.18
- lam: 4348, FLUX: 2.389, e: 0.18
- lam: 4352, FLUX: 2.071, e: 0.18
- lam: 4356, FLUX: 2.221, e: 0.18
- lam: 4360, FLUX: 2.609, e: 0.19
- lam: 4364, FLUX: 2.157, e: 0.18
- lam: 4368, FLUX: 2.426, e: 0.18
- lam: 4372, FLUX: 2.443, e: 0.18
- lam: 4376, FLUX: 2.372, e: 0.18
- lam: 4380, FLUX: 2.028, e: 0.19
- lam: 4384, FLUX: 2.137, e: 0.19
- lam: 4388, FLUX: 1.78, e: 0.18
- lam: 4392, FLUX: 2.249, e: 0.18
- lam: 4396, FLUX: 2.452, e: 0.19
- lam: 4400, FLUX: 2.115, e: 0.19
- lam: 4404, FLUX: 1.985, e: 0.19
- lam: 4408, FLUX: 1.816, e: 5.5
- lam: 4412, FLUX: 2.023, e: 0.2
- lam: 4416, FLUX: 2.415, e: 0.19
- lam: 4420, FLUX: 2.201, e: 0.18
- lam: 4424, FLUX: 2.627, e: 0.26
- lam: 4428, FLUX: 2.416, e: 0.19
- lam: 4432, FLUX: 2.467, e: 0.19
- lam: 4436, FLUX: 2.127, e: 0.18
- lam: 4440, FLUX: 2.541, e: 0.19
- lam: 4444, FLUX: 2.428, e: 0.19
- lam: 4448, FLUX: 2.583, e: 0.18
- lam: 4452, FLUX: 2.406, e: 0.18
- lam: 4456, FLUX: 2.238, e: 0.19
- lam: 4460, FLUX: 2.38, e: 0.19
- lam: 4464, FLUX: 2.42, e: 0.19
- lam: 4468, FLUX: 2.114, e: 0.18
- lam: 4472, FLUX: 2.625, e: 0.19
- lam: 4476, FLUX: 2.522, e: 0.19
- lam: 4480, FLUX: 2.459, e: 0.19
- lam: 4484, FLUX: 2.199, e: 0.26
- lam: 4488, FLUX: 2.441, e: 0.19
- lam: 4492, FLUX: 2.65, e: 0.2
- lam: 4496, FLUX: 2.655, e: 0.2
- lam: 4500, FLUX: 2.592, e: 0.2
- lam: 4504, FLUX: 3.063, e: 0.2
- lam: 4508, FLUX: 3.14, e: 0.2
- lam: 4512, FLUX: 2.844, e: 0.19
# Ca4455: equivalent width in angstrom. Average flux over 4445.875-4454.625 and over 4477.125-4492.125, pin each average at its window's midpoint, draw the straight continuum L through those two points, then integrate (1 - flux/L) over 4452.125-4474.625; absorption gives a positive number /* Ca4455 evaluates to 0.8 angstrom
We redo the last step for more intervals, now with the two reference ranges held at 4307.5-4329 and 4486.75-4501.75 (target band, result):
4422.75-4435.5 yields -0.4 angstrom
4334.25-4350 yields -0.2 angstrom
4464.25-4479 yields 0.5 angstrom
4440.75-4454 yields -0.3 angstrom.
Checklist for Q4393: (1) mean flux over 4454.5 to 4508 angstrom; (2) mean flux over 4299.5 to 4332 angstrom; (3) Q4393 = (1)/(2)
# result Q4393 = 1.33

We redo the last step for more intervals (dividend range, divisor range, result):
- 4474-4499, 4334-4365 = 1.14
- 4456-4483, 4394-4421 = 1.12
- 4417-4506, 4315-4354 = 1.16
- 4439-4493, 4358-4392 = 1.08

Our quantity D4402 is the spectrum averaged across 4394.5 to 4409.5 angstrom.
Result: 2.09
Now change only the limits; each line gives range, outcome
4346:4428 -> 2.23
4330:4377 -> 2.25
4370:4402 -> 2.2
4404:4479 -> 2.34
